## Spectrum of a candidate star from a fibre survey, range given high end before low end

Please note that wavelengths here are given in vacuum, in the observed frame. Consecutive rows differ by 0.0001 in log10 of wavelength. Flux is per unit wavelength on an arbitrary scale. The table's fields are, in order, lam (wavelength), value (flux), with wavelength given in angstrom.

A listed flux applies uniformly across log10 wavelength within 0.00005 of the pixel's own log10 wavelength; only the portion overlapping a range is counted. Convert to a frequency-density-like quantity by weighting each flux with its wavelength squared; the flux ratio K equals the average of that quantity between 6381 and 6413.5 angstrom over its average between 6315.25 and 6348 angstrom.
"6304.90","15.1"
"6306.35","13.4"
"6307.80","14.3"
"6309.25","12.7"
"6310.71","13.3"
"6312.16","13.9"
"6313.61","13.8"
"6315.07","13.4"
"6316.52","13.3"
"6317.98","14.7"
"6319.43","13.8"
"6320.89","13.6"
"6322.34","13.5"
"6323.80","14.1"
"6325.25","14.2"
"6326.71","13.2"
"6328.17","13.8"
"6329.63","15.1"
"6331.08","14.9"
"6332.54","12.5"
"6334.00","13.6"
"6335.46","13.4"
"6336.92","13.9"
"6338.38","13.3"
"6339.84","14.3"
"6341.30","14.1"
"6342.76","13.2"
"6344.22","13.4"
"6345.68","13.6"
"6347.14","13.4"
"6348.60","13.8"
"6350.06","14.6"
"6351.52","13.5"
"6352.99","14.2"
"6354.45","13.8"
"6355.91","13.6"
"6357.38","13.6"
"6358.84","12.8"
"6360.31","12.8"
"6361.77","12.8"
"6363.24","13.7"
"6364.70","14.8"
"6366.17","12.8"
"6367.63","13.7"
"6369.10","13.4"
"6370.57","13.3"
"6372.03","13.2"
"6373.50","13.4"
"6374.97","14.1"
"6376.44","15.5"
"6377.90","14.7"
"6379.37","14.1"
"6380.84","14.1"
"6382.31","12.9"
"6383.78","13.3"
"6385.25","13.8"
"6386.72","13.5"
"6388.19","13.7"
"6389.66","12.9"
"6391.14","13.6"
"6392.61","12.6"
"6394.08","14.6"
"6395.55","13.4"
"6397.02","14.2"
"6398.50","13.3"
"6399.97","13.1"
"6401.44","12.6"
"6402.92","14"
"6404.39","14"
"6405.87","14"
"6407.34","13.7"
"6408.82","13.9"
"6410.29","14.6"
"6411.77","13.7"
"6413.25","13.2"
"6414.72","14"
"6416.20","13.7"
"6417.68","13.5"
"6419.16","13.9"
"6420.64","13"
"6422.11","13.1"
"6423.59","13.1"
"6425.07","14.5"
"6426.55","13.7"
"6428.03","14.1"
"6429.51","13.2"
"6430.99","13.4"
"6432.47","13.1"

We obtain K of 1.01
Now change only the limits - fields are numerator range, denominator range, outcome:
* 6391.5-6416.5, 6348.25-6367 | 1.02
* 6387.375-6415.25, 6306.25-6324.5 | 1.02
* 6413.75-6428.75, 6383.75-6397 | 1.02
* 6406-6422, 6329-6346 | 1.02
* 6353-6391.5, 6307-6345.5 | 1.01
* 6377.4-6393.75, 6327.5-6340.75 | 0.99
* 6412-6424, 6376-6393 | 0.99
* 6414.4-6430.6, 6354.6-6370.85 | 1.03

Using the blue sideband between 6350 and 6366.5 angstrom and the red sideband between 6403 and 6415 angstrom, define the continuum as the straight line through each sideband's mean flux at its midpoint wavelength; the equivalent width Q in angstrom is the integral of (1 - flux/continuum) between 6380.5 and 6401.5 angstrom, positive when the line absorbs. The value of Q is 0.5 angstrom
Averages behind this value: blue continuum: 13.6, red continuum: 13.9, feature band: 13.5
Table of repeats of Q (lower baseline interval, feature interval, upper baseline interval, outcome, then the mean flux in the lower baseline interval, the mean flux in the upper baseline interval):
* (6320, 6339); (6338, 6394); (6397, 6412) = 0.4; 13.8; 13.7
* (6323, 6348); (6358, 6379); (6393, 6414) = 0.1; 13.8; 13.7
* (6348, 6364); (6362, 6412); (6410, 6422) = -0.4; 13.6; 13.6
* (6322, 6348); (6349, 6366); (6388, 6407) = 0.1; 13.8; 13.5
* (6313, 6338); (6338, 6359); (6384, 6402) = 0.0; 13.8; 13.4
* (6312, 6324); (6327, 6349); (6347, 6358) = 0.1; 13.8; 13.8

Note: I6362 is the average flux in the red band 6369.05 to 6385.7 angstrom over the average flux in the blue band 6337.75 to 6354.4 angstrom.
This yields 1.00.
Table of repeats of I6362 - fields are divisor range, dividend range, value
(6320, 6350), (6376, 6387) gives 1.02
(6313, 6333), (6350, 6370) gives 0.98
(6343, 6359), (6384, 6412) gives 1.00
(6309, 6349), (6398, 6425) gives 0.99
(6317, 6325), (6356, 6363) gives 0.94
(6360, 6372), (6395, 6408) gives 1.01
